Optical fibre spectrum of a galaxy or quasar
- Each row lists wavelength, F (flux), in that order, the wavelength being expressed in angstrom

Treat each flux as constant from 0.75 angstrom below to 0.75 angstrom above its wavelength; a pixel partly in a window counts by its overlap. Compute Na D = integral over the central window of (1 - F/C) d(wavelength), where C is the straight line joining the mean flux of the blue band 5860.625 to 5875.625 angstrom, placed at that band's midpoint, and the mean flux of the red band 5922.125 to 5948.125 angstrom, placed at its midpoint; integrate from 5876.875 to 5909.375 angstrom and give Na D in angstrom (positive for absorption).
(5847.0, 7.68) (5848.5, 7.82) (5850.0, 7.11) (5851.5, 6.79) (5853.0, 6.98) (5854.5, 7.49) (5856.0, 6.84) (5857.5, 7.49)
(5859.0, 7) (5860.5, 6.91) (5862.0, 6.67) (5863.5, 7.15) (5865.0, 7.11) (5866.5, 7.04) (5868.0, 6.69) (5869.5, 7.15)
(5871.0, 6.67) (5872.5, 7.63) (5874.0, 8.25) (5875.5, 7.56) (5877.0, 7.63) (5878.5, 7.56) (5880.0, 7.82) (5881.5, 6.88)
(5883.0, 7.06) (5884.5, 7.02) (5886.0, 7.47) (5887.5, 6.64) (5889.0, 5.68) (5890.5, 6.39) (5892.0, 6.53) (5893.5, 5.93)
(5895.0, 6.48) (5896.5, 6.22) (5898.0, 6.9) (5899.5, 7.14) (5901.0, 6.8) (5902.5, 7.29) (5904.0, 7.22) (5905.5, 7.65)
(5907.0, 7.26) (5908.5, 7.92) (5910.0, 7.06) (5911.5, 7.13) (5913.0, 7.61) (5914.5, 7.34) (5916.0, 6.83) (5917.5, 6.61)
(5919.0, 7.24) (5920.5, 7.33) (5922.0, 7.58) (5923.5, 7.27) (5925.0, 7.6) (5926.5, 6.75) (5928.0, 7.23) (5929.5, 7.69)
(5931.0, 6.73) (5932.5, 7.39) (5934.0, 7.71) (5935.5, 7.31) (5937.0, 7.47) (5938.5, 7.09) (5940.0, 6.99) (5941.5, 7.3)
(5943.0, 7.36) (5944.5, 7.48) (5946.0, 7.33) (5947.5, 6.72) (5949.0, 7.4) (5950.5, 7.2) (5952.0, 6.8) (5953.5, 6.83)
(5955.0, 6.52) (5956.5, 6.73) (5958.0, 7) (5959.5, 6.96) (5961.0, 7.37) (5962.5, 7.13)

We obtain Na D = 1.1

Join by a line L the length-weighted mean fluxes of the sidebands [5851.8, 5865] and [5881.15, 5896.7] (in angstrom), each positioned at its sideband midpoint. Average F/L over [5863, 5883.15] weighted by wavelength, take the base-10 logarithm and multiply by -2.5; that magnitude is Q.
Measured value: -0.07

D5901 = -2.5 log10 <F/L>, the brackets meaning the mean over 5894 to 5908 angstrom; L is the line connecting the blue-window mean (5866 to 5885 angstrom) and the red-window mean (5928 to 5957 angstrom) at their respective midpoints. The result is 0.04 mag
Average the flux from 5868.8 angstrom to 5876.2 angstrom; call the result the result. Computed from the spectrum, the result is 7.45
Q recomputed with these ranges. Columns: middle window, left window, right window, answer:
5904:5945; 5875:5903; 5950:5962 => -0.06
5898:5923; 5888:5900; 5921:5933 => -0.06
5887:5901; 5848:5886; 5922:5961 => 0.12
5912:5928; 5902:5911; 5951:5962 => 0.01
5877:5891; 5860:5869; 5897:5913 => 0.01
